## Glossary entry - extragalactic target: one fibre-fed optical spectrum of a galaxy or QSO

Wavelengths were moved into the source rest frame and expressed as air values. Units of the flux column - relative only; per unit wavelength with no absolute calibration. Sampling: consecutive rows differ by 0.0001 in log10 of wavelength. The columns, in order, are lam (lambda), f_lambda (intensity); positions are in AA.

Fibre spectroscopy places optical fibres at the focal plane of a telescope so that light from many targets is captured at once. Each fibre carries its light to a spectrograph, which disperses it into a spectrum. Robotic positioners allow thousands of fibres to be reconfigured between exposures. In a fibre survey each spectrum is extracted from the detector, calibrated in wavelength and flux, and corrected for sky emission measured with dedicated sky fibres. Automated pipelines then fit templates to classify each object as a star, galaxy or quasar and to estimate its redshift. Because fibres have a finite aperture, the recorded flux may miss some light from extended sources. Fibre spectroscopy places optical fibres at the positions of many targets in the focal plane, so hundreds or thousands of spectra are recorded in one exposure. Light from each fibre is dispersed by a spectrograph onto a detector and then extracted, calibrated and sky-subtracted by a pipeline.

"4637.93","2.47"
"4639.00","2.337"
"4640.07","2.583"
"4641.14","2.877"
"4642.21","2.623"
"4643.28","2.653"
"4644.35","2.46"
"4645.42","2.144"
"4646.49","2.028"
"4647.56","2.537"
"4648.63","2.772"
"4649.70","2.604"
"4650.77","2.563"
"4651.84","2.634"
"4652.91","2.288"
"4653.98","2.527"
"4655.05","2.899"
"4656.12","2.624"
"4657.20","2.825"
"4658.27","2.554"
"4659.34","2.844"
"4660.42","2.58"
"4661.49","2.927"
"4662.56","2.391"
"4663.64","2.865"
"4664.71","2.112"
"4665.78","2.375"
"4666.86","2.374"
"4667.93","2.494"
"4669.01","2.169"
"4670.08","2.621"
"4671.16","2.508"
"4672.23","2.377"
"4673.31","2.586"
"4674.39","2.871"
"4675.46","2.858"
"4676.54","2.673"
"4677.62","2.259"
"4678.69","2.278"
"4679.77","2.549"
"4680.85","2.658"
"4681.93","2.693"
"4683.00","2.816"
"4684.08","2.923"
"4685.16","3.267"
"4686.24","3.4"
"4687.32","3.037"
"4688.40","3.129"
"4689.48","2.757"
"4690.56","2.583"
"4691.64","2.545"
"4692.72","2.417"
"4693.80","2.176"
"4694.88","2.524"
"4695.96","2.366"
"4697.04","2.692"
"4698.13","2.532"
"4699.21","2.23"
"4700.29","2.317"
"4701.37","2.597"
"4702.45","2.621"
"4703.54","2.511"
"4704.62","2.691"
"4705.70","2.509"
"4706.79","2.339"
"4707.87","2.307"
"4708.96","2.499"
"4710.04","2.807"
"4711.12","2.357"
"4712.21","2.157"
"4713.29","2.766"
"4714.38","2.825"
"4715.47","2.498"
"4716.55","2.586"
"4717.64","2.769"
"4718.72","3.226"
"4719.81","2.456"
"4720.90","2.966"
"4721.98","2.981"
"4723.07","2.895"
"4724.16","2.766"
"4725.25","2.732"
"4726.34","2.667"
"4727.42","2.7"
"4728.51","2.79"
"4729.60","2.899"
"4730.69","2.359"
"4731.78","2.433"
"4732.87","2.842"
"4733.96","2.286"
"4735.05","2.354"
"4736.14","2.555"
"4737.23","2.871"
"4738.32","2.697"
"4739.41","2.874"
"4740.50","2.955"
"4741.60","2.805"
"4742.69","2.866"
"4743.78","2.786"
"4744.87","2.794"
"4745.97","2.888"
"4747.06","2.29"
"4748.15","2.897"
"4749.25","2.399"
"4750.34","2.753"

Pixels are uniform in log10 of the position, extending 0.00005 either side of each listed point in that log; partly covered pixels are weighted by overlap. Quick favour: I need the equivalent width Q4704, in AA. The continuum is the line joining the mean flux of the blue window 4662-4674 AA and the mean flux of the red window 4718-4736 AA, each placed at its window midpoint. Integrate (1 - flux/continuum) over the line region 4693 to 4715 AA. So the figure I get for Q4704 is 1.0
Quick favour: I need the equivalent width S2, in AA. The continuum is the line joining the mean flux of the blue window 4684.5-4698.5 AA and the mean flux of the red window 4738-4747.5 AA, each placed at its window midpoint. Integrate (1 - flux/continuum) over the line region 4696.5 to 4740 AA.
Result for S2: 2.1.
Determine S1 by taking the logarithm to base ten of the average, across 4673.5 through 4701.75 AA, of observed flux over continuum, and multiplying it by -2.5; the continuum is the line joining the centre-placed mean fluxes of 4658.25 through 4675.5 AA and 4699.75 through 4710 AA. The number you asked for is -0.06 mag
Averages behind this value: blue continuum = 2.55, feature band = 2.66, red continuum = 2.5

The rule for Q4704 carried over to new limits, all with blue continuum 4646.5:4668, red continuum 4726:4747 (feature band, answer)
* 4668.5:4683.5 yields 0.24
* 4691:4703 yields 0.82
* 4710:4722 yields -0.07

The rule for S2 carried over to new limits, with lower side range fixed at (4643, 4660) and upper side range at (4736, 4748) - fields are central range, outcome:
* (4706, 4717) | 0.8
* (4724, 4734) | 0.3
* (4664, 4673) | 0.7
